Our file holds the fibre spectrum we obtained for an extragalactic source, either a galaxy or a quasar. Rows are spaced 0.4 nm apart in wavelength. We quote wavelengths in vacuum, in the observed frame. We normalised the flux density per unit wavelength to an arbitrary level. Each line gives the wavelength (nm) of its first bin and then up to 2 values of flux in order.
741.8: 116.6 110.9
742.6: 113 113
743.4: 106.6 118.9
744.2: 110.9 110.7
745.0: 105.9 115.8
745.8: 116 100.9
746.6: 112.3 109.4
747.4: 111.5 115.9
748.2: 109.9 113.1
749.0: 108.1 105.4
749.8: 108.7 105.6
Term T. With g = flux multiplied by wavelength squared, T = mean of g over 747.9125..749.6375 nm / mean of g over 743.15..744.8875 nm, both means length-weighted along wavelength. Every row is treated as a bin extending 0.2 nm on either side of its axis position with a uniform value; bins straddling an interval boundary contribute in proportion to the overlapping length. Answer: 0.99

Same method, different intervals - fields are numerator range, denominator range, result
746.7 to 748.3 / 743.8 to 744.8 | 1.00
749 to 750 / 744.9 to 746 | 0.96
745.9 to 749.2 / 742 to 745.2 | 1.00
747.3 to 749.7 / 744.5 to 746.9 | 1.01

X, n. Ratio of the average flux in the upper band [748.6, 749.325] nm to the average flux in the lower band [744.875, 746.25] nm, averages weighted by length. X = 1.0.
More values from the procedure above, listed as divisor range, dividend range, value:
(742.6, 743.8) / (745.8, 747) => 0.97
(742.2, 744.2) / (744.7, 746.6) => 0.98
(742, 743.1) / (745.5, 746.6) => 0.98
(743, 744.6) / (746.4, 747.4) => 0.99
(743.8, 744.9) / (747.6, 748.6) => 1.01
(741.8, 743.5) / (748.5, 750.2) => 0.97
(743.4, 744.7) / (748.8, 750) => 0.95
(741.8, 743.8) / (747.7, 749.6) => 0.98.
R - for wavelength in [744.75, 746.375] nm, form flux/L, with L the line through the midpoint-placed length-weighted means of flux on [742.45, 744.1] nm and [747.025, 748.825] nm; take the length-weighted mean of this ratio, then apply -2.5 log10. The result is 0.03 mag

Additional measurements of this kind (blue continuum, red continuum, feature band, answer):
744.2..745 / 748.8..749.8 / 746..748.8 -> -0.02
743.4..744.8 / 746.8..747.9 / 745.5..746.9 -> 0.02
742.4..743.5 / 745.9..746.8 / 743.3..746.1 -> -0.02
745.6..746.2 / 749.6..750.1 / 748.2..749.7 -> 0.00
